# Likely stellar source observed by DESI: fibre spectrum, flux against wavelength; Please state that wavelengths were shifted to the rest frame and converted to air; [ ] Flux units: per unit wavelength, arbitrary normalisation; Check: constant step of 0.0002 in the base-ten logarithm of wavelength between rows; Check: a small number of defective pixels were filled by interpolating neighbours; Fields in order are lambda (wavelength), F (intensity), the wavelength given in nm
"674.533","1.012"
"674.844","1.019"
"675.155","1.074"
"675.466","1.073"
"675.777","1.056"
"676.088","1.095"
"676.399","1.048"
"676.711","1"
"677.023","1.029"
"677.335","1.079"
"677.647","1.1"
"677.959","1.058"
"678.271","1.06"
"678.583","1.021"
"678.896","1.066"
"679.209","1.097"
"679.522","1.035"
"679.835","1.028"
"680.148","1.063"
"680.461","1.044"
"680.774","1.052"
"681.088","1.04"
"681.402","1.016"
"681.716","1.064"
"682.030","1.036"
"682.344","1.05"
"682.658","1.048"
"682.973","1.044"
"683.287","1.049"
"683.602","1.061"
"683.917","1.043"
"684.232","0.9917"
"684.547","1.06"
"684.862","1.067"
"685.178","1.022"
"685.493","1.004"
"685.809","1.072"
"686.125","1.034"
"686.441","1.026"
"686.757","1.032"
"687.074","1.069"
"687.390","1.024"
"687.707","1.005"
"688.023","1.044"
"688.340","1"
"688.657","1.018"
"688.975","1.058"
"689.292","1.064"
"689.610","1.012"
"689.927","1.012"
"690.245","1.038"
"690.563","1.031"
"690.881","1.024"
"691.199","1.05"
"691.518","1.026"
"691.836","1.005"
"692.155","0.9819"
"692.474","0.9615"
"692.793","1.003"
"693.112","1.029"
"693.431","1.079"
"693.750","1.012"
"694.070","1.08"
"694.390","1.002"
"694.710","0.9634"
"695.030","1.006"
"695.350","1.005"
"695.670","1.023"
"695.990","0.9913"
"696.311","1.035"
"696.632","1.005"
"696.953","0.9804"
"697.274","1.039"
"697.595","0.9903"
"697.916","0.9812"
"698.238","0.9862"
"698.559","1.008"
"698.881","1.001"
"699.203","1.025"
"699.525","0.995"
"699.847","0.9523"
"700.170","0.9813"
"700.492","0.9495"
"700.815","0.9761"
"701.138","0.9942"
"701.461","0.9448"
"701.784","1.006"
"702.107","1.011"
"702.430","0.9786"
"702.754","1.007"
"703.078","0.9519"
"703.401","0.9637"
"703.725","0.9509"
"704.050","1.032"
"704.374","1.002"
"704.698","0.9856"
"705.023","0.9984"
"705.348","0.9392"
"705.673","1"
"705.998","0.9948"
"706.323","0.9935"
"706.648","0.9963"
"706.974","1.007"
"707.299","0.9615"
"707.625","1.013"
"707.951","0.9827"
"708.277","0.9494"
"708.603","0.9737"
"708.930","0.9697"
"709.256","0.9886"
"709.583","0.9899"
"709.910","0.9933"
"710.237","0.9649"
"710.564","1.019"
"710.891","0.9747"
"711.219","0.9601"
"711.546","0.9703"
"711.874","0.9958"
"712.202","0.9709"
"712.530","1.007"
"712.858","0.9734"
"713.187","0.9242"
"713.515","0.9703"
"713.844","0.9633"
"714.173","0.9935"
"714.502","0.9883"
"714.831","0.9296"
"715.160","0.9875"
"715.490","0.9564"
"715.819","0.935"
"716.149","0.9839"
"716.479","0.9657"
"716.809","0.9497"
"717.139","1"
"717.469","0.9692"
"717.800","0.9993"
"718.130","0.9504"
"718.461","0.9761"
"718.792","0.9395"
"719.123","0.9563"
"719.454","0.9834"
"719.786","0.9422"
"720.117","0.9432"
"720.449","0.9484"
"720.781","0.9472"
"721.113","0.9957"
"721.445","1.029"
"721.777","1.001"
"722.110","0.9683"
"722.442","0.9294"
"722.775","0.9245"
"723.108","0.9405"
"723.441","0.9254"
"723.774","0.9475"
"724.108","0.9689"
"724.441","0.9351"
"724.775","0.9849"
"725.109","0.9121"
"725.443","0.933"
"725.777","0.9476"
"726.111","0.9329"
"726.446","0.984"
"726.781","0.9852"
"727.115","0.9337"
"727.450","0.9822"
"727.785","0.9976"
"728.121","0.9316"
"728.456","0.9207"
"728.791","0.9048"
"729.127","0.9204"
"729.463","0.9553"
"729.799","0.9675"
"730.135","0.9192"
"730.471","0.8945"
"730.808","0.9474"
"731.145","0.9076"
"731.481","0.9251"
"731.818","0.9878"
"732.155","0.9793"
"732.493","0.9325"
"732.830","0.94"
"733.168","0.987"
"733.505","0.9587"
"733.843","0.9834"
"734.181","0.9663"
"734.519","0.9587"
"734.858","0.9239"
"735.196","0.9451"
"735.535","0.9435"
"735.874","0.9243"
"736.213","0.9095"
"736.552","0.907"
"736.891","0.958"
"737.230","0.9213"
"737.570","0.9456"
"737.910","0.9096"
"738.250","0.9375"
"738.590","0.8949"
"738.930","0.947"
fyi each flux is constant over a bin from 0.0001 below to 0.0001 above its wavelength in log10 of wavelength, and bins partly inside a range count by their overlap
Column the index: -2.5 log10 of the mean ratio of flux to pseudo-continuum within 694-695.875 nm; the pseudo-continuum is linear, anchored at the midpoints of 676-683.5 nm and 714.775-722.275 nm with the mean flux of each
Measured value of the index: 0.01 mag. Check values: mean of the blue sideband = 1.05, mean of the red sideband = 0.968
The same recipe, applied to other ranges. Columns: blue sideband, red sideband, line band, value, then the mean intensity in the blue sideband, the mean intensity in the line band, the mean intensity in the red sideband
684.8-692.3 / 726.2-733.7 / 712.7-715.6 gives 0.016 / 1.03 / 0.965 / 0.948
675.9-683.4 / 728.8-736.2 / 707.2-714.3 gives 0.012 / 1.05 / 0.978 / 0.944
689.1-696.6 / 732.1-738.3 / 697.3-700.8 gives 0.021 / 1.02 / 0.989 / 0.943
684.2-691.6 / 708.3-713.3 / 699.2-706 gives 0.017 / 1.03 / 0.982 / 0.978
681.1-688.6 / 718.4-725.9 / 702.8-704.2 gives 0.022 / 1.04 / 0.977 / 0.955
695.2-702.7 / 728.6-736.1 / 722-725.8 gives 0.016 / 0.994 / 0.943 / 0.944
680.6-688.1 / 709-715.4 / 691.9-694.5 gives 0.002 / 1.04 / 1.02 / 0.977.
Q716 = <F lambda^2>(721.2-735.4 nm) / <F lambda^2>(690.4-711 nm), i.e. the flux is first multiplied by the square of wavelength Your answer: 1.0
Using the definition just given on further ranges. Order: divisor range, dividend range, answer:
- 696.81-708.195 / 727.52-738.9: 1.04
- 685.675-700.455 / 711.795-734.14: 1.03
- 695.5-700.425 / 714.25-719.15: 1.02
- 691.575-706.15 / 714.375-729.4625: 1.03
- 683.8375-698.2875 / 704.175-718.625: 1.01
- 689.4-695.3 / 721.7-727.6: 1.02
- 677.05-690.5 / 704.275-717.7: 1.01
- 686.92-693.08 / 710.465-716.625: 1.02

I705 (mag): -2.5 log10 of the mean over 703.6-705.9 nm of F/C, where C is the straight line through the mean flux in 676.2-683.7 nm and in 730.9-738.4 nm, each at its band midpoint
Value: 0.02 mag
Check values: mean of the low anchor 1.05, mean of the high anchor 0.943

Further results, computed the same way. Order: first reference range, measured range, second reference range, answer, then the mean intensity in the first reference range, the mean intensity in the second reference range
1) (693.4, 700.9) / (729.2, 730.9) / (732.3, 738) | 0.02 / 1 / 0.943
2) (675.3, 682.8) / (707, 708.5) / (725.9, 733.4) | 0.01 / 1.05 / 0.947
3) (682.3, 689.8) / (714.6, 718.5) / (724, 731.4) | 0.00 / 1.04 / 0.944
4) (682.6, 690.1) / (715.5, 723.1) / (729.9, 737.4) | 0.01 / 1.04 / 0.942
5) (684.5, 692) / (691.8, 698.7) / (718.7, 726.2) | 0.01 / 1.03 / 0.954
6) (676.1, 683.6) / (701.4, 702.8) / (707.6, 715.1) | 0.01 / 1.05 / 0.976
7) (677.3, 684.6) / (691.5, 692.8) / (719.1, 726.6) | 0.04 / 1.05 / 0.956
